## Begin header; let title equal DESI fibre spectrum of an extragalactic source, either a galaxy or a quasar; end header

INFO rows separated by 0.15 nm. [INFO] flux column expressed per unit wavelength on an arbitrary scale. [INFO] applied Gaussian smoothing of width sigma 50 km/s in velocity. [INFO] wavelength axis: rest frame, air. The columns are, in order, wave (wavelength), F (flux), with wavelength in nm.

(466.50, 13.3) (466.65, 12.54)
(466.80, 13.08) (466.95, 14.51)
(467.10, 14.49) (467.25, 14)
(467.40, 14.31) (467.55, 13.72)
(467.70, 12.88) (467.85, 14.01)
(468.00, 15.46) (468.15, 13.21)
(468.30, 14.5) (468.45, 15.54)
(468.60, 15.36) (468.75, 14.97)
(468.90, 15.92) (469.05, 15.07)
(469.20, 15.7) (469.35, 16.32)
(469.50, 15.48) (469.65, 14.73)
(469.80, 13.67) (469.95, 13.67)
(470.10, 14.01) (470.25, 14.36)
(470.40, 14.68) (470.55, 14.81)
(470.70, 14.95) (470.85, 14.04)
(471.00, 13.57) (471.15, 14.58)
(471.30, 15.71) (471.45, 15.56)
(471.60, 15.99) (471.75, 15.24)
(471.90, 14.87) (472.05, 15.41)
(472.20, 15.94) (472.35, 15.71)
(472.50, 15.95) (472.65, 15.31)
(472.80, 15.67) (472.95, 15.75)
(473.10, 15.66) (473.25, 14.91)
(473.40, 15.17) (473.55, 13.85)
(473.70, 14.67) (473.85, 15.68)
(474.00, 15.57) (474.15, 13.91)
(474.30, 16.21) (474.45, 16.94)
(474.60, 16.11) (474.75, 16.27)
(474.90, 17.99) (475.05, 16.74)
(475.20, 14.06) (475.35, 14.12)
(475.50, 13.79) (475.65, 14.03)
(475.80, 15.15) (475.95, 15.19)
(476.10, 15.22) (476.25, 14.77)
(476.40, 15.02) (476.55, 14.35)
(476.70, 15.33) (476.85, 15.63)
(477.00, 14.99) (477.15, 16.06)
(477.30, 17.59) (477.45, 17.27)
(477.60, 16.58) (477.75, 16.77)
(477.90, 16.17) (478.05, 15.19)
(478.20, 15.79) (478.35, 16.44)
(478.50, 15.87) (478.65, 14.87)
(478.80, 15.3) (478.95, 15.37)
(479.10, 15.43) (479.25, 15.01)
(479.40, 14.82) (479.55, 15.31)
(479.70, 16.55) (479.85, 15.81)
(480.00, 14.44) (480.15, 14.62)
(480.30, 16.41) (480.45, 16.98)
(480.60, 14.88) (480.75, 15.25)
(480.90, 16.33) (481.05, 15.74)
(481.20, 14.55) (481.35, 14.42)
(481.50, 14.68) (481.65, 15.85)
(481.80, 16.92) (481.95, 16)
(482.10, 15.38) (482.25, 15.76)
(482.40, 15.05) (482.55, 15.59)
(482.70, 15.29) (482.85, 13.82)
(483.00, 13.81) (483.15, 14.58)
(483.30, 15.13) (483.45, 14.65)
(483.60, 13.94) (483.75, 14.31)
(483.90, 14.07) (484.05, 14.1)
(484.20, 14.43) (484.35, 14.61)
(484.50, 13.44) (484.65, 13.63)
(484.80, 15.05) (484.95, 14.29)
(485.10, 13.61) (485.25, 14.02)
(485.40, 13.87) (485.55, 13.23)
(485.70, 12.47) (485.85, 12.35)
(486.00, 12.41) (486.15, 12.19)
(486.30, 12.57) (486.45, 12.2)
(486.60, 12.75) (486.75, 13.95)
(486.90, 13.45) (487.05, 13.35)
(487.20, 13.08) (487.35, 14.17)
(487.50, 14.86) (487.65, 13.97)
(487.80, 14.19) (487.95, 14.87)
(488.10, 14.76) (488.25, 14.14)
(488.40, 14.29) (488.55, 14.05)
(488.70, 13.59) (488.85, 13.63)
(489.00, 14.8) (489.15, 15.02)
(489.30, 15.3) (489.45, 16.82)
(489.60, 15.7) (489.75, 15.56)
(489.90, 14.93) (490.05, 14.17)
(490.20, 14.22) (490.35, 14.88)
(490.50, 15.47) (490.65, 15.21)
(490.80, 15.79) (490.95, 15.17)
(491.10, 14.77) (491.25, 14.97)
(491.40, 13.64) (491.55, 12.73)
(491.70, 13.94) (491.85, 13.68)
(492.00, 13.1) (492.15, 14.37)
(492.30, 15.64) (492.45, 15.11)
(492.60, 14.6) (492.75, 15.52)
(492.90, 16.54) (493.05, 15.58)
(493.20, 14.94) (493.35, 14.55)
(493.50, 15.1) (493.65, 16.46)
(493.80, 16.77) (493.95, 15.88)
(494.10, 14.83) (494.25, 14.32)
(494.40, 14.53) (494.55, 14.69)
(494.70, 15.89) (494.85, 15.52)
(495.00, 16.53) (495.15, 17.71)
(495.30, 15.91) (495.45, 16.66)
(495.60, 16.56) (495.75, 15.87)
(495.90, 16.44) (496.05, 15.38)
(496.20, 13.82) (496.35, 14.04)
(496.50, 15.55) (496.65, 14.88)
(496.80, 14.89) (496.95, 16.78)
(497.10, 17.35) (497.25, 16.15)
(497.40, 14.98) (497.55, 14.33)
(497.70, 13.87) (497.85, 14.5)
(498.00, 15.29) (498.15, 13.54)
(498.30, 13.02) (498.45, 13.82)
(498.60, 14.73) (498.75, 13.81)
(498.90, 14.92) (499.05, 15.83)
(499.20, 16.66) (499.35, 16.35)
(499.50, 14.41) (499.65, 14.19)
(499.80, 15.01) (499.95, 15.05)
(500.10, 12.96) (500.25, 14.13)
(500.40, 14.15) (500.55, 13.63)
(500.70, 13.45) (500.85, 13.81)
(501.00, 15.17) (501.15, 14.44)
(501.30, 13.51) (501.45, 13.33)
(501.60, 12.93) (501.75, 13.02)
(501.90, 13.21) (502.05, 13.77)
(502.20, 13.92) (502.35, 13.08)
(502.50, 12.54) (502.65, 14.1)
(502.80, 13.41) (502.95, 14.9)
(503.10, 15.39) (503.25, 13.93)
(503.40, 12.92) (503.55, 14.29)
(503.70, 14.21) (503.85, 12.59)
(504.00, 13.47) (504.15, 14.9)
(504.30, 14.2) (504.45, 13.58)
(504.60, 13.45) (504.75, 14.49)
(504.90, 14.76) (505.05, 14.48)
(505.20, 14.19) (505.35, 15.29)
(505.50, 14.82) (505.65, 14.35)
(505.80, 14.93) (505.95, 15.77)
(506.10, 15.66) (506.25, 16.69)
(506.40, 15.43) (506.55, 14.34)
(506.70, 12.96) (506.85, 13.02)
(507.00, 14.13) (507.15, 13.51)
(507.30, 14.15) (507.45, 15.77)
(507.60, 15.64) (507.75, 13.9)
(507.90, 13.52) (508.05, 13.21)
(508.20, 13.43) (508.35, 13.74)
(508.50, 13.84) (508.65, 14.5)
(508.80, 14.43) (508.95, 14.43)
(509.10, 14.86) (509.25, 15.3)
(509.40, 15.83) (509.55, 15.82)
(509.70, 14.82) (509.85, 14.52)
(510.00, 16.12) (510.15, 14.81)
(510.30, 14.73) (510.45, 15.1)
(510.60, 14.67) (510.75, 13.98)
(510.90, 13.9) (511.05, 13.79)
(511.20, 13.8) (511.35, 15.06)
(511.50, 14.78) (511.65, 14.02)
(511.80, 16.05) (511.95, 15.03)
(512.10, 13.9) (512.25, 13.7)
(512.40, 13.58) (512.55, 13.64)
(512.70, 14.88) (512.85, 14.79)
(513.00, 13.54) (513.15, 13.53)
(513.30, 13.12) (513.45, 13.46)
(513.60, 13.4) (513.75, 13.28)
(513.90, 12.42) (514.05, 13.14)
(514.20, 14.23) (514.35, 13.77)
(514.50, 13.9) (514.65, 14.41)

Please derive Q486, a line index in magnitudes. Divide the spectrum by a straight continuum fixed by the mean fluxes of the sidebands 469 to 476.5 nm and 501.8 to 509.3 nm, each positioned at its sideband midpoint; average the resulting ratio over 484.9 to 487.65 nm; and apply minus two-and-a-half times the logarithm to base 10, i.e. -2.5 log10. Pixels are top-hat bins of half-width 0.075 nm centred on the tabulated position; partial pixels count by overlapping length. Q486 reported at 0.12 mag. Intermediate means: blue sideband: 15.2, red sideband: 14.2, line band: 13.3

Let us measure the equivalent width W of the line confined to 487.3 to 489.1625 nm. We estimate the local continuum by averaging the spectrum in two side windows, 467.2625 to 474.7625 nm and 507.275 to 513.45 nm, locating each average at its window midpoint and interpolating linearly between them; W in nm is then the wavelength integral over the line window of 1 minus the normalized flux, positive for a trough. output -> 0.056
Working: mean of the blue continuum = 15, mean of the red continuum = 14.4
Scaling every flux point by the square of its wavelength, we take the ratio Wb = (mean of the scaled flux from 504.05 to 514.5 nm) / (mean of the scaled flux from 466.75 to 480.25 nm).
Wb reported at 1.1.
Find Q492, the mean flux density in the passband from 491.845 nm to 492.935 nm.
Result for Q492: 14.8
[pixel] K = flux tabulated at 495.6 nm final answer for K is 16.56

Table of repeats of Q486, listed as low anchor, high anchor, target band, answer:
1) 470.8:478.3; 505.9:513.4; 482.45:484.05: 0.05 mag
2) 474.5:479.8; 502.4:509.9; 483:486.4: 0.11 mag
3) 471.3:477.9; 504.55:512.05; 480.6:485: 0.03 mag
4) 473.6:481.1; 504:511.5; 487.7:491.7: 0.03 mag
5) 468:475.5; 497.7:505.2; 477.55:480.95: -0.05 mag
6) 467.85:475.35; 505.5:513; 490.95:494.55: 0.00 mag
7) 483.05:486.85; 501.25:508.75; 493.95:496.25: -0.13 mag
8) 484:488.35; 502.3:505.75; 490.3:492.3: -0.05 mag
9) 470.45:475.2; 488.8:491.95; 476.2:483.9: -0.02 mag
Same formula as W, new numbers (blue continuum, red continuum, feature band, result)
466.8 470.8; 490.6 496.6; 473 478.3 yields -0.27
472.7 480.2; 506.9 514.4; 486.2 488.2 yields 0.19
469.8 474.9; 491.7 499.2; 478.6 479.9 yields -0.02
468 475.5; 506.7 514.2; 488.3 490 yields -0.01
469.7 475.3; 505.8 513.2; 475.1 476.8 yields 0.05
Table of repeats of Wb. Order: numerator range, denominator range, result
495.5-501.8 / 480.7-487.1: 1.09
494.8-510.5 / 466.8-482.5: 1.07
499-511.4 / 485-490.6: 1.10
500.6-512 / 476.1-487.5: 1.07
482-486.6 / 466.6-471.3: 1.03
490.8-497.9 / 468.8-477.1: 1.10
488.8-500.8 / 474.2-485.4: 1.05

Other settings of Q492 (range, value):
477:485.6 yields 15.2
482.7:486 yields 14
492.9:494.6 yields 15.3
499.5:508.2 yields 14.1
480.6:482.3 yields 15.5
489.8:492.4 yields 14.5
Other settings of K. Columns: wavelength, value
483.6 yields 13.94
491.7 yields 13.94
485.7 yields 12.47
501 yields 15.17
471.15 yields 14.58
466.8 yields 13.08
